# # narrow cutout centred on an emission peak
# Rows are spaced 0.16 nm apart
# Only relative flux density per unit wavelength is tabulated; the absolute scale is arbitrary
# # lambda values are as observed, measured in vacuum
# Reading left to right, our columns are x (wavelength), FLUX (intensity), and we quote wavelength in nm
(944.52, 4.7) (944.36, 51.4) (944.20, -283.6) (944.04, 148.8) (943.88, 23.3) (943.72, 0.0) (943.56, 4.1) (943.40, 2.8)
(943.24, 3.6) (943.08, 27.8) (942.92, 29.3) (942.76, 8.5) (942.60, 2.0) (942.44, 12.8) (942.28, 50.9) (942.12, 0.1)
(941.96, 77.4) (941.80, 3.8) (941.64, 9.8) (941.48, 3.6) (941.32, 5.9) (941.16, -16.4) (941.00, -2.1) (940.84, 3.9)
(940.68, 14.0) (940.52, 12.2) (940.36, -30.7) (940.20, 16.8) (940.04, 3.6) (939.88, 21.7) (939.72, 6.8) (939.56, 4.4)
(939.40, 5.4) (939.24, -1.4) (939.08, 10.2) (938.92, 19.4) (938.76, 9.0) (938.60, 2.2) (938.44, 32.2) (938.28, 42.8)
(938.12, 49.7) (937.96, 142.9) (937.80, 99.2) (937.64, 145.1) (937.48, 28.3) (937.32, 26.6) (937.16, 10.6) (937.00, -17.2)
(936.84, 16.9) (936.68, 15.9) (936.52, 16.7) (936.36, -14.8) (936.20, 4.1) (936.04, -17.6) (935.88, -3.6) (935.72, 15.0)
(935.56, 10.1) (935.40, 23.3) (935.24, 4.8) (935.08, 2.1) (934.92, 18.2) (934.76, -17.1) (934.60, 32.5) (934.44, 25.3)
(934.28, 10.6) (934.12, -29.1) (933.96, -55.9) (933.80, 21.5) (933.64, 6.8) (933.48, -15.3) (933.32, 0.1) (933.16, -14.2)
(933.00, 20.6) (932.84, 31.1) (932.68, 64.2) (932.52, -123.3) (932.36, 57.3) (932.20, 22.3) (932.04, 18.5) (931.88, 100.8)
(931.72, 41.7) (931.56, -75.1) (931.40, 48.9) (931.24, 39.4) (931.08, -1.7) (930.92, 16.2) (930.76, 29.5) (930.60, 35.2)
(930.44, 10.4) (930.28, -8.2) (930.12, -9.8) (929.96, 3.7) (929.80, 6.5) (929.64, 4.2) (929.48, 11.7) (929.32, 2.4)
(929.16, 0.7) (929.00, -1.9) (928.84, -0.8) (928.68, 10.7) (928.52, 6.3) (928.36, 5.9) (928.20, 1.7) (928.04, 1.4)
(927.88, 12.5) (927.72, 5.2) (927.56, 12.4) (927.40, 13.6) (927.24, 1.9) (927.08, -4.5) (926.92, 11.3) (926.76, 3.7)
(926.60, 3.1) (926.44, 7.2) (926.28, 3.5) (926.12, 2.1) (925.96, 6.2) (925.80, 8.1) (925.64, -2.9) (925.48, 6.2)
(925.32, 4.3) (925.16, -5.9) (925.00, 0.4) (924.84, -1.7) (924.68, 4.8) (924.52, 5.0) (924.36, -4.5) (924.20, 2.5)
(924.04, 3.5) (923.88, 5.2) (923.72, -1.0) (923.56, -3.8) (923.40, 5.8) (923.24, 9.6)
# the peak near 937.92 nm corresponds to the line Hgamma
